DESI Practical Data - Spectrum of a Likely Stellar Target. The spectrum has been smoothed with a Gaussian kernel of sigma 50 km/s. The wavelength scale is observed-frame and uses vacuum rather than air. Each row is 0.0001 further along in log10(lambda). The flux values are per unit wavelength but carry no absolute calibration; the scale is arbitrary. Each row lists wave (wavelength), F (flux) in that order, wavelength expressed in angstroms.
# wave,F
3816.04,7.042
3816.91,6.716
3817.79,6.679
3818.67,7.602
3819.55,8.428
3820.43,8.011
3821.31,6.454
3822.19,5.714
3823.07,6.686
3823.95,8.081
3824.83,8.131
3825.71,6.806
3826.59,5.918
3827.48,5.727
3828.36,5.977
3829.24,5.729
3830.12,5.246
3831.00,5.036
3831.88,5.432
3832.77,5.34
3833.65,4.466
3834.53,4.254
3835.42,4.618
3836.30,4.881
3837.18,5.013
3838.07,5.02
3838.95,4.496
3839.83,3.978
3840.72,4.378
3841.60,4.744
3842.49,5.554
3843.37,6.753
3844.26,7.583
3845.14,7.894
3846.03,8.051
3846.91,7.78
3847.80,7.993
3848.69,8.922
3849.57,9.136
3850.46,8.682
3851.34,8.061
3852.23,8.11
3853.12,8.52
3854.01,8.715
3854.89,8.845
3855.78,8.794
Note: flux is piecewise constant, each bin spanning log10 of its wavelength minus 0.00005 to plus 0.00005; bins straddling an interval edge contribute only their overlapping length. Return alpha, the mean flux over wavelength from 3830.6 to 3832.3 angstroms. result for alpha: 5.24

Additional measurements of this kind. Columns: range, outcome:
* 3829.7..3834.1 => 5.1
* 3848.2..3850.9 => 8.91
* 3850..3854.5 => 8.43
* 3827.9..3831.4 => 5.51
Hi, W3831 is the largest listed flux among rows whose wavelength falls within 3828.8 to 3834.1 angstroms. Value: 5.729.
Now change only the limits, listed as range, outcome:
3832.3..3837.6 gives 5.34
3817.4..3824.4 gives 8.428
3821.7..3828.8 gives 8.131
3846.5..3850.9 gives 9.136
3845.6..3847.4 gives 8.051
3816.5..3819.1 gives 7.602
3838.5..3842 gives 4.744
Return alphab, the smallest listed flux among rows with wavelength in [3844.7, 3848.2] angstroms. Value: 7.78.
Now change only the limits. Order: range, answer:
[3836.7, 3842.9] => 3.978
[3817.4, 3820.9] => 6.679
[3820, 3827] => 5.714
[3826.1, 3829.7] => 5.727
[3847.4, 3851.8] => 7.993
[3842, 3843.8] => 5.554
